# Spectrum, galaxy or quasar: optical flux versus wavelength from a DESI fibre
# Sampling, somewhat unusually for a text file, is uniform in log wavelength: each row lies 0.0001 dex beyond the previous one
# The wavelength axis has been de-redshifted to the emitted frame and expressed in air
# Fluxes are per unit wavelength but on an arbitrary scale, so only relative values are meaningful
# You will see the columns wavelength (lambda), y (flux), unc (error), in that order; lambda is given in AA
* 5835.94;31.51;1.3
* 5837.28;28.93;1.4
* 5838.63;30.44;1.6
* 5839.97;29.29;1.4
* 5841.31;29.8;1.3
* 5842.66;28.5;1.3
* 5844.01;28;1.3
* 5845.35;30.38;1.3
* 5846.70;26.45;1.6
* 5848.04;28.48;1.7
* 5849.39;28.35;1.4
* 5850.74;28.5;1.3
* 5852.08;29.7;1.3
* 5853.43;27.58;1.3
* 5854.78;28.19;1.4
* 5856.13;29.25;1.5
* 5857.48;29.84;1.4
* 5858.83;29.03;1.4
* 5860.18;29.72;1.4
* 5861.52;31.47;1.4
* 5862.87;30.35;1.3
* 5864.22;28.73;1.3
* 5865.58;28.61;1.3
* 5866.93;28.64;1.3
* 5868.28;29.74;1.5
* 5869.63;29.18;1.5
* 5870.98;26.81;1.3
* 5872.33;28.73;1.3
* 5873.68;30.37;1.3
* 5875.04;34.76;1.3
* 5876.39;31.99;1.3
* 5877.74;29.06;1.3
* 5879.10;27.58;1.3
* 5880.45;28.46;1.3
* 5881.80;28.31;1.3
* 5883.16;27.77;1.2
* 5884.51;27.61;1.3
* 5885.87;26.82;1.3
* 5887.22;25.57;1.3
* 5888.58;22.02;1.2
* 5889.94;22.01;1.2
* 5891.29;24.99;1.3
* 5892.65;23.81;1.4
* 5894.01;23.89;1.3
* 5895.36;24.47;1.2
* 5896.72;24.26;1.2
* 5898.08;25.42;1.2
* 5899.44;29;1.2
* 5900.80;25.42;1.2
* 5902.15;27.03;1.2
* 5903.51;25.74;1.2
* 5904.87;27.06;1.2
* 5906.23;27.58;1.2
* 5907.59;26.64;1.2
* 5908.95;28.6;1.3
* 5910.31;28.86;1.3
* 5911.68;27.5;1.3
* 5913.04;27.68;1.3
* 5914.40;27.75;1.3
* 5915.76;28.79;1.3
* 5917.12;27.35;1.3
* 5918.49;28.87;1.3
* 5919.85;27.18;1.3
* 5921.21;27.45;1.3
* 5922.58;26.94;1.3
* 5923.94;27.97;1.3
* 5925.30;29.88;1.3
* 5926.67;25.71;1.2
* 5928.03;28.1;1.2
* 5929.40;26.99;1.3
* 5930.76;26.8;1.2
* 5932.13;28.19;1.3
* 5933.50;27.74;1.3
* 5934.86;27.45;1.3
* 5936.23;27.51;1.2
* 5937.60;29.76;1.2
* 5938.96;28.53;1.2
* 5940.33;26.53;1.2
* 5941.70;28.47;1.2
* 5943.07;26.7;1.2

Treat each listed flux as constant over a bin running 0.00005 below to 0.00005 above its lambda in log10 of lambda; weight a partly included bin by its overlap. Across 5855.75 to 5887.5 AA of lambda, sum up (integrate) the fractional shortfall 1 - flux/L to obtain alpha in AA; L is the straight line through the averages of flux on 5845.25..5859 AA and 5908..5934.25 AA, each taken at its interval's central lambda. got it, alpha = -0.8 AA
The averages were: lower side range 28.6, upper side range 27.8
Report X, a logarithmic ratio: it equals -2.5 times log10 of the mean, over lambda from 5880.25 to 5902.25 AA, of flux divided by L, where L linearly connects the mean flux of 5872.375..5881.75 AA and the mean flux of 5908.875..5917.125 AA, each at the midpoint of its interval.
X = 0.147 mag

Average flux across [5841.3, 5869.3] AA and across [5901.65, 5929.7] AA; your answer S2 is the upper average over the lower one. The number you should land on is 1.0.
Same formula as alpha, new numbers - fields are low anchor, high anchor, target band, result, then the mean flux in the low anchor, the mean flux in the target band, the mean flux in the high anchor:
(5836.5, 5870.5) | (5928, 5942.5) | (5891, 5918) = 1.6 AA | 29.1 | 26.6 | 27.8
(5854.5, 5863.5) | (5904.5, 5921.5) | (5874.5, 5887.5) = 0.1 AA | 29.8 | 28.8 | 27.8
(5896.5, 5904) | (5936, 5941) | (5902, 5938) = -0.6 AA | 26.3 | 27.7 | 28.1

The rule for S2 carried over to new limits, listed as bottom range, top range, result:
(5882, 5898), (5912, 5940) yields 1.11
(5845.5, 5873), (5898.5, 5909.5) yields 0.94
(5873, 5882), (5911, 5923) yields 0.92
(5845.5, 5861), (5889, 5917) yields 0.92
